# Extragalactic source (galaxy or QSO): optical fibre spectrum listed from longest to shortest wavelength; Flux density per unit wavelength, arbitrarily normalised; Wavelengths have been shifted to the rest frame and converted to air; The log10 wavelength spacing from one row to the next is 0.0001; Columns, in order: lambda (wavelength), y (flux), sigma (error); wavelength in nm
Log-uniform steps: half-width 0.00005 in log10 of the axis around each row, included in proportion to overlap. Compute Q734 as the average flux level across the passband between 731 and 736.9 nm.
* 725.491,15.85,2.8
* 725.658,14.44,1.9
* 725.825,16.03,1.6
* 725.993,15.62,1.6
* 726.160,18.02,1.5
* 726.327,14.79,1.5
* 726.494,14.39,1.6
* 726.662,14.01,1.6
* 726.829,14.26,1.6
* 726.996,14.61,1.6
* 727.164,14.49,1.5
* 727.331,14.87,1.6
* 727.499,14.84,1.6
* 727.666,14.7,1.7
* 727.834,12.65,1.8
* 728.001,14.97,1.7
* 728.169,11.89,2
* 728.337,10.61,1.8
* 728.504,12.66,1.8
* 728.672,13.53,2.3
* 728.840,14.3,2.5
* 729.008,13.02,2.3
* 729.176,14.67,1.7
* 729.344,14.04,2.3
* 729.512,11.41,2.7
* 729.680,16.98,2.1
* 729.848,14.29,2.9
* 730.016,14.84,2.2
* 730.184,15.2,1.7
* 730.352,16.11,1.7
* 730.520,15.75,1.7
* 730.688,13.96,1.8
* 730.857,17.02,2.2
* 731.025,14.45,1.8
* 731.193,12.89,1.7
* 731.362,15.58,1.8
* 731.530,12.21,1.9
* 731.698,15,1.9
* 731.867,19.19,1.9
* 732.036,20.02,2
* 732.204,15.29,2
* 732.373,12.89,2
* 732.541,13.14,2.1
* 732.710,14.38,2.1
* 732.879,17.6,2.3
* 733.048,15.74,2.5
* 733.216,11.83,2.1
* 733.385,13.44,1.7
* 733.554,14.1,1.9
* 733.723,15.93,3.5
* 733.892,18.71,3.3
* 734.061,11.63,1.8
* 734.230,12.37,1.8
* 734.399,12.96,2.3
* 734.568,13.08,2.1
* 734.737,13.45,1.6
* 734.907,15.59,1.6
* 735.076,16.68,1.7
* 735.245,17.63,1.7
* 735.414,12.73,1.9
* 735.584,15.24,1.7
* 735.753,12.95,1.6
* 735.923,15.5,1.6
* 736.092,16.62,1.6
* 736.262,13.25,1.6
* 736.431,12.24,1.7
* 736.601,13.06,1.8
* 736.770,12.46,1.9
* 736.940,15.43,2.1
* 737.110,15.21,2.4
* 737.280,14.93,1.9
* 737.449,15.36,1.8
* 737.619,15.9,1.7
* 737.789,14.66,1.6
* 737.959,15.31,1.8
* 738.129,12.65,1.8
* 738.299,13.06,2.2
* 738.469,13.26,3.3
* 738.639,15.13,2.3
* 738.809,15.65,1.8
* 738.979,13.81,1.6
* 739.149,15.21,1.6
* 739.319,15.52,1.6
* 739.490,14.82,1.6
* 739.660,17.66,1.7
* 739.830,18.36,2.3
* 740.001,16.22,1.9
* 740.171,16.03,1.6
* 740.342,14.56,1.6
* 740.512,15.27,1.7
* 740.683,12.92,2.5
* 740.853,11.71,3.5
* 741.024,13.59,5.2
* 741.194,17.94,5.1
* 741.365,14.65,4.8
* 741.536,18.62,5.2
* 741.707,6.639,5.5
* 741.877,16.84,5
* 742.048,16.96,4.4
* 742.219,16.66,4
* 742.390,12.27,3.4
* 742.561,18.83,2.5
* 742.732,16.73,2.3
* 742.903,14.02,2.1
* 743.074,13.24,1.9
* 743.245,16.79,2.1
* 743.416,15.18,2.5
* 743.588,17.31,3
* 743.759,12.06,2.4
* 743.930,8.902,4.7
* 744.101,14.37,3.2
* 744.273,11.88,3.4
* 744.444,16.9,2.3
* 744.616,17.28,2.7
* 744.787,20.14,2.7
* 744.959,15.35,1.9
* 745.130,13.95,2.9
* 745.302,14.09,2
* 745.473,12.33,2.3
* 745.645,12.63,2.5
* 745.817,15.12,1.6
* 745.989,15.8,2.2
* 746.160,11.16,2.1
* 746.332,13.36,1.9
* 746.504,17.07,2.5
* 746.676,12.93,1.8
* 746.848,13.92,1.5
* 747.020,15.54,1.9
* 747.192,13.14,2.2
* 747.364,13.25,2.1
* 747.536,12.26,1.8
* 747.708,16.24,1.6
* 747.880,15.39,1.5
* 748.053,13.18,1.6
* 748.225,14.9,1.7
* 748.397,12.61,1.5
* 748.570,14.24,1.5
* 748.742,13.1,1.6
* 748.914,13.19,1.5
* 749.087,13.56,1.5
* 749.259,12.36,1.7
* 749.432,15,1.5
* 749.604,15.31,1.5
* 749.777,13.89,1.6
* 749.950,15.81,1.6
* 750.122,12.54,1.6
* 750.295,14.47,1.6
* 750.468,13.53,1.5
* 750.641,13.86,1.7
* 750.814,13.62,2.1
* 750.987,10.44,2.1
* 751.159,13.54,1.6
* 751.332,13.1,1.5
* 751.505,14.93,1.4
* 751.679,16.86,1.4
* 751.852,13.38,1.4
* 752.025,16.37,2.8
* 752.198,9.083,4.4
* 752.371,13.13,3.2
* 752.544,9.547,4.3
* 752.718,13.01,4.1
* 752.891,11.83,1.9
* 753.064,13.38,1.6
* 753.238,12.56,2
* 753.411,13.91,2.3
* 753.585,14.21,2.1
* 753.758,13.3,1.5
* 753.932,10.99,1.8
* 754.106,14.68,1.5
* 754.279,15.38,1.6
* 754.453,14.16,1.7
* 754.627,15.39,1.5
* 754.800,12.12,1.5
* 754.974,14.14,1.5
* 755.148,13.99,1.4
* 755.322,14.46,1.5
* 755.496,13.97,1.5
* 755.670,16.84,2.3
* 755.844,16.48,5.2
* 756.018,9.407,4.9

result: 14.6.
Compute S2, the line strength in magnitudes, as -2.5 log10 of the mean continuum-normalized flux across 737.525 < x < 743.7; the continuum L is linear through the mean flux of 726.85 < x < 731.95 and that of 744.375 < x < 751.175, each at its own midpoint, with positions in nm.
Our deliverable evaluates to -0.06 mag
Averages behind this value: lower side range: 14.4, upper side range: 14.2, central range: 15.1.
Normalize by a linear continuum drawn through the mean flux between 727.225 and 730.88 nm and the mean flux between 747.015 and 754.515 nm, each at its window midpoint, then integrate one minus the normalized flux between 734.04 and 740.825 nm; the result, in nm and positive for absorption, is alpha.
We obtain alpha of -0.33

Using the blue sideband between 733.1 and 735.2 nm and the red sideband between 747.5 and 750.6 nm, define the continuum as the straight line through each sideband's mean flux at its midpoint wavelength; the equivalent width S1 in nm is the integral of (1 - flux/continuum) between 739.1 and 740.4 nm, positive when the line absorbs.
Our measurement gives -0.18 nm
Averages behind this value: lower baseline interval 14.2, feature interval 16.1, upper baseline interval 14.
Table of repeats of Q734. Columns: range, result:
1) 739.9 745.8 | 14.8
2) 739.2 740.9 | 15.4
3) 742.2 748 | 14.6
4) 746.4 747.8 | 14.3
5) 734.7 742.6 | 14.9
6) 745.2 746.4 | 13.5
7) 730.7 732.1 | 15.6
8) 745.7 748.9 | 14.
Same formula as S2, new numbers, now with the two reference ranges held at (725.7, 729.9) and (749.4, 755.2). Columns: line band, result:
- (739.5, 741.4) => -0.11 mag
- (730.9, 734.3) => -0.06 mag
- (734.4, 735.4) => -0.07 mag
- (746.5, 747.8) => -0.03 mag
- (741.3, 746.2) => -0.07 mag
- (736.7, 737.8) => -0.07 mag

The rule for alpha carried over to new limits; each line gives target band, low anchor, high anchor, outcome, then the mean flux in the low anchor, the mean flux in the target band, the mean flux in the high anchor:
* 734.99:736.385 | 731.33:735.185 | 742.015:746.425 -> -0.02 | 14.8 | 15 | 14.7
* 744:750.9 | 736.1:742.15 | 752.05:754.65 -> -0.25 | 14.7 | 14.2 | 13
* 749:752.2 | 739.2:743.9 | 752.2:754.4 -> -0.12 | 15.2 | 13.9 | 12.9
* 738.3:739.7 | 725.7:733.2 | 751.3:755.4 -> -0.07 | 14.7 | 14.9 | 13.5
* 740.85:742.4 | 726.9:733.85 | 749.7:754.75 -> -0.10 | 14.5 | 14.9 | 13.5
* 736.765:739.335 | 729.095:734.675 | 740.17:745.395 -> 0.03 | 14.7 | 14.6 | 14.9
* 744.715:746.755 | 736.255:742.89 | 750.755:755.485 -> -0.04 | 14.9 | 14.5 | 13.4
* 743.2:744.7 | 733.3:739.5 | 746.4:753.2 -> -0.05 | 14.5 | 14.4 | 13.7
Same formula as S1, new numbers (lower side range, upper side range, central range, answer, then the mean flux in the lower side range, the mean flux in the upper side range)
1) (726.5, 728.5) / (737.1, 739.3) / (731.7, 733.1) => -0.178 nm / 13.8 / 14.6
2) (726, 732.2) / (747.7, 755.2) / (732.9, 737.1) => 0.008 nm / 14.6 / 13.6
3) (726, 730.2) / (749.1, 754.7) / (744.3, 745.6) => -0.163 nm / 14.2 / 13.5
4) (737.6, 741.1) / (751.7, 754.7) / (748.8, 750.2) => -0.028 nm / 14.8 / 13.3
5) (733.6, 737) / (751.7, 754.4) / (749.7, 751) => -0.039 nm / 14.4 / 13.1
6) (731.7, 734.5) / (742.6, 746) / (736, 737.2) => 0.066 nm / 14.9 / 14.7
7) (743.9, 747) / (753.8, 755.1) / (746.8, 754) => 0.281 nm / 14.4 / 13.8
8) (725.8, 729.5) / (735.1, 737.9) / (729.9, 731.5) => -0.075 nm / 14.1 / 14.6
